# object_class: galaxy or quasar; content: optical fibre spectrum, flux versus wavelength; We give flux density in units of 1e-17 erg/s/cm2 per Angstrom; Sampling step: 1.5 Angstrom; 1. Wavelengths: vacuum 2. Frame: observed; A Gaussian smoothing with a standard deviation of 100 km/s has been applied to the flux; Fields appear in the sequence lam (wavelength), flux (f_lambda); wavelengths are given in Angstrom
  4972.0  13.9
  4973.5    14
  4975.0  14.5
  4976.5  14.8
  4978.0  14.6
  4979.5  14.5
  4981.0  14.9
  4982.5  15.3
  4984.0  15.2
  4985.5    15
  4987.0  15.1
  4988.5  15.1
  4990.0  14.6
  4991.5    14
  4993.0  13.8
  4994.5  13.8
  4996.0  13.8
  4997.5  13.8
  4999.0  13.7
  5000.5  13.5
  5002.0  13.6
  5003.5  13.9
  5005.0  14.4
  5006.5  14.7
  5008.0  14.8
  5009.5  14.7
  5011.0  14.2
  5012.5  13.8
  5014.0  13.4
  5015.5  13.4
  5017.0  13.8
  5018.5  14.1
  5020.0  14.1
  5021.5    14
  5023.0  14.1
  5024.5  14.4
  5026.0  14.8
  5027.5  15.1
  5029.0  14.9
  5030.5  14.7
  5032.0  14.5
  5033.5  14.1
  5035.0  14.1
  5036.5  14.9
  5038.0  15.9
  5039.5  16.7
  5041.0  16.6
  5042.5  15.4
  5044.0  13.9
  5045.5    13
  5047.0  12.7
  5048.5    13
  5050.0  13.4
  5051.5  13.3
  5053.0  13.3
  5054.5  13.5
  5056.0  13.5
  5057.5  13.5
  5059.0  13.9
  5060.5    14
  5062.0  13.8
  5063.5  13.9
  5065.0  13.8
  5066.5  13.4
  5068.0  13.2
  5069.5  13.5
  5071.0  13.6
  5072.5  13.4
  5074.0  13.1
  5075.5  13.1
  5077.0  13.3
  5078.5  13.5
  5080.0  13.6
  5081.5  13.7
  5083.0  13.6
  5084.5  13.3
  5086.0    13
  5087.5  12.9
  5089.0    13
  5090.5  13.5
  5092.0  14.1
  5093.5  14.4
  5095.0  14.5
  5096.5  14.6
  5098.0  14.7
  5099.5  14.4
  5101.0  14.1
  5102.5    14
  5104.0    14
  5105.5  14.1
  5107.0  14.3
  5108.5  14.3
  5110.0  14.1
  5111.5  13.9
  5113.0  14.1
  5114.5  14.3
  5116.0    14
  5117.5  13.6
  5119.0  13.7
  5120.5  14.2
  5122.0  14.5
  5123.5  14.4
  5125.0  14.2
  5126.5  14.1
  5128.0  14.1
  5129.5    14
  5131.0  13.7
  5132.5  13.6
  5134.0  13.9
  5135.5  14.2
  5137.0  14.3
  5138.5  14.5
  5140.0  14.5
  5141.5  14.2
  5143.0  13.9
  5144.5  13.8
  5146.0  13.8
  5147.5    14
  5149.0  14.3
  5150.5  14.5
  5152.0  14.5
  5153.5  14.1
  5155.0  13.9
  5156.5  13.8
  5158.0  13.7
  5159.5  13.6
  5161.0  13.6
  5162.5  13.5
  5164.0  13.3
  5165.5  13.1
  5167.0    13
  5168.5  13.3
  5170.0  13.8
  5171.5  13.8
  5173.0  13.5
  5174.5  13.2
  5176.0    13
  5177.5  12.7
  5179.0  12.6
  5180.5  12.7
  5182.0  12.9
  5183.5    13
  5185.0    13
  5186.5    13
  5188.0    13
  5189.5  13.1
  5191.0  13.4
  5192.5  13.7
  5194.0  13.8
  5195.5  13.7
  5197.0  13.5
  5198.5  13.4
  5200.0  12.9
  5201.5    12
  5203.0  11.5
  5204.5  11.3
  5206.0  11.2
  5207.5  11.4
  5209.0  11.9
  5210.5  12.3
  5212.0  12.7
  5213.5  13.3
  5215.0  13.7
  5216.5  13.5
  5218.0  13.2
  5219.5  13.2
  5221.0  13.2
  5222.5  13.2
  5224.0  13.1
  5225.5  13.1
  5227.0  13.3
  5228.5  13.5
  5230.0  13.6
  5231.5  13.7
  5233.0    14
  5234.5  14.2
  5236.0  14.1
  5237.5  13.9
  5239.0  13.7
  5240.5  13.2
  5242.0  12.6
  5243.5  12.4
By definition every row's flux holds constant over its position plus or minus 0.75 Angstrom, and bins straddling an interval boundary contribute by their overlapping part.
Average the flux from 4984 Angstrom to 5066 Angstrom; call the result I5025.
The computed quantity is 14.2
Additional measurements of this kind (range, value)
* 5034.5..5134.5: 13.9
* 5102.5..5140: 14.1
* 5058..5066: 13.9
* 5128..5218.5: 13.3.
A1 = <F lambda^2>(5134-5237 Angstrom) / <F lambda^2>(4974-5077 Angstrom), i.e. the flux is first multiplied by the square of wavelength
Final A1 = 1.0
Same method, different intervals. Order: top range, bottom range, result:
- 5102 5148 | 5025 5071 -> 1.03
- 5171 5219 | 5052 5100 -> 0.99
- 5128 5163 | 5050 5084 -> 1.07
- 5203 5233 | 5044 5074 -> 1.02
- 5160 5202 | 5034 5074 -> 0.99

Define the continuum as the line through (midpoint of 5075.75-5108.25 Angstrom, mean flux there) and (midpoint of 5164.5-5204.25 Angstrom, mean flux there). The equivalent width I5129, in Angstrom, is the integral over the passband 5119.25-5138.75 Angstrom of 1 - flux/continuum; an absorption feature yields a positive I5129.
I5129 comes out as -0.83 Angstrom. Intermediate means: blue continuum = 13.8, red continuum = 13.1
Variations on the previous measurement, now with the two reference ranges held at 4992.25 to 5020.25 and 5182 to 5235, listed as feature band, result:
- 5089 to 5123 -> -1.6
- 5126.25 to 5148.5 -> -1.2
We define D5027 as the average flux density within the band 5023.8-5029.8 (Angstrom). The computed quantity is 14.8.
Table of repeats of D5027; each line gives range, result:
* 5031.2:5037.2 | 14.4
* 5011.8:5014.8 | 13.6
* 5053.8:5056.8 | 13.5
